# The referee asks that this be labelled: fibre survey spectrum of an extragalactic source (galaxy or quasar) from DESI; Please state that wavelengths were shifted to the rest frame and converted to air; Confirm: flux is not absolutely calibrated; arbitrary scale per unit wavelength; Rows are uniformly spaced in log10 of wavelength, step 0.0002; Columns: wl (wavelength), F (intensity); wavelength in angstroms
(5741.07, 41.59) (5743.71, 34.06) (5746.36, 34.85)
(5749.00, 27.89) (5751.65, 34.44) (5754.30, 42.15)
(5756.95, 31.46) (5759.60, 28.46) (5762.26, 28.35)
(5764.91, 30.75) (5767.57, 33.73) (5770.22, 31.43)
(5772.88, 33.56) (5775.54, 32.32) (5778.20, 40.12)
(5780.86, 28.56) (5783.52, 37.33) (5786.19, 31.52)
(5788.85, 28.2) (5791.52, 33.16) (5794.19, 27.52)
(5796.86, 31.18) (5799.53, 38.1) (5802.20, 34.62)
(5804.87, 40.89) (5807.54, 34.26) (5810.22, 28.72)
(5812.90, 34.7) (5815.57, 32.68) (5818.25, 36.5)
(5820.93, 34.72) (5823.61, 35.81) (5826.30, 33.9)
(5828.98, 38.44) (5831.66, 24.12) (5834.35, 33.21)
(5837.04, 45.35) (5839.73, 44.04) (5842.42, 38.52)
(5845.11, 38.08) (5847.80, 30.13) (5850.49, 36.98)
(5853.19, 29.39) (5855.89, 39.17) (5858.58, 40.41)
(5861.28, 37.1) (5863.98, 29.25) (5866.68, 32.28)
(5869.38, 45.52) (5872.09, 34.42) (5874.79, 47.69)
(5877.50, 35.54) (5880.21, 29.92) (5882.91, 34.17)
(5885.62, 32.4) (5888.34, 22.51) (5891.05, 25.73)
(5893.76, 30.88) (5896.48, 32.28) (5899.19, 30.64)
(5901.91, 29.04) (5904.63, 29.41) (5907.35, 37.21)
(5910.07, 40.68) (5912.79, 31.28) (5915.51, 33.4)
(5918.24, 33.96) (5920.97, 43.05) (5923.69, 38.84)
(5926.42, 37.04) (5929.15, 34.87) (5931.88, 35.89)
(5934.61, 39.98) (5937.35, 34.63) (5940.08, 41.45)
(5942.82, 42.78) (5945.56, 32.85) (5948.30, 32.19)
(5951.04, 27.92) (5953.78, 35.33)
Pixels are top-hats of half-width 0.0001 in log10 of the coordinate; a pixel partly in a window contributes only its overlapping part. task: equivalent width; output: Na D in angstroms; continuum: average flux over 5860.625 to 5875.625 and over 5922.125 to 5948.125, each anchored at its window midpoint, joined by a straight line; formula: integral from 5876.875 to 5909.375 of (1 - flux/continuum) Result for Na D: 5.64 angstroms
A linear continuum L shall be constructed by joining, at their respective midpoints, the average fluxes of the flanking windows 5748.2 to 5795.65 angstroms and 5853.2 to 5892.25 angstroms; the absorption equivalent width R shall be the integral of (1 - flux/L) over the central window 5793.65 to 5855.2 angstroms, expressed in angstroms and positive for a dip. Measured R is -2.78 angstroms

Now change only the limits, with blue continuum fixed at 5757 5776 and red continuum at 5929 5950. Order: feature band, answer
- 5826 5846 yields -2.2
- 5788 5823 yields -1.2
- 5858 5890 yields -0.2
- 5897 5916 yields 1.4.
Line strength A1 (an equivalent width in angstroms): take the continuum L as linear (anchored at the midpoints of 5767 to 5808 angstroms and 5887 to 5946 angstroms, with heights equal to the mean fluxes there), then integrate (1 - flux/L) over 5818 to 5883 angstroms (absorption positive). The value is -4.2 angstroms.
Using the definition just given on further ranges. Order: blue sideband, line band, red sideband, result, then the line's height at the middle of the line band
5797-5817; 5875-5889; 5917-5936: 1.5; 36.6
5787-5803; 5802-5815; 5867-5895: -0.9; 32.3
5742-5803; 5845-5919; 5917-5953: 3.1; 35.3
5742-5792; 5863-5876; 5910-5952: -1.1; 35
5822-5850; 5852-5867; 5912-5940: 0.6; 36.3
